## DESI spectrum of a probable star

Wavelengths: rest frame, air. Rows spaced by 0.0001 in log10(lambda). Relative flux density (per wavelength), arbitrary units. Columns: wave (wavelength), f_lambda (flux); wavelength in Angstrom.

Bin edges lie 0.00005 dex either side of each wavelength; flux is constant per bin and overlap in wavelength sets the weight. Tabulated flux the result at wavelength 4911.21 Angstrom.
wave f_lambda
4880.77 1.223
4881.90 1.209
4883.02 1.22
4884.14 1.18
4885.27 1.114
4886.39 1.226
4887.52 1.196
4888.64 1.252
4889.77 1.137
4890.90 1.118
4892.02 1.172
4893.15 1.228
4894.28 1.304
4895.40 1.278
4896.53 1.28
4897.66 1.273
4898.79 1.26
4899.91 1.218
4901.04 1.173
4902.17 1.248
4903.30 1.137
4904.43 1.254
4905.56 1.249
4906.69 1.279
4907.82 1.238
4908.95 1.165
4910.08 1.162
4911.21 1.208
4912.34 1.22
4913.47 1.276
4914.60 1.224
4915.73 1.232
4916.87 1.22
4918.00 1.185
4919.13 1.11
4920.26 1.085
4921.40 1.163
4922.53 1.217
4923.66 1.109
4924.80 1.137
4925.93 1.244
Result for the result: 1.208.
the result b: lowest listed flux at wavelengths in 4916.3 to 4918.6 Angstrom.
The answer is 1.185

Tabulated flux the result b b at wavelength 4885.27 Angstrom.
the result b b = 1.114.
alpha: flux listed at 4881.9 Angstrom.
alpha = 1.209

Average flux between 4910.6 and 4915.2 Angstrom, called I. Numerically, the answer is 1.23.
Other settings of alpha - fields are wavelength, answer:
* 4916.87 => 1.22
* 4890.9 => 1.118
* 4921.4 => 1.163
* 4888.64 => 1.252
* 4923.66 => 1.109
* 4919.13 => 1.11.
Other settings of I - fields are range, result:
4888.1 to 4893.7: 1.18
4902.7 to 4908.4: 1.23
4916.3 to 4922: 1.15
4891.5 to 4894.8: 1.23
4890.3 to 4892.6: 1.14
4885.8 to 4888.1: 1.21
